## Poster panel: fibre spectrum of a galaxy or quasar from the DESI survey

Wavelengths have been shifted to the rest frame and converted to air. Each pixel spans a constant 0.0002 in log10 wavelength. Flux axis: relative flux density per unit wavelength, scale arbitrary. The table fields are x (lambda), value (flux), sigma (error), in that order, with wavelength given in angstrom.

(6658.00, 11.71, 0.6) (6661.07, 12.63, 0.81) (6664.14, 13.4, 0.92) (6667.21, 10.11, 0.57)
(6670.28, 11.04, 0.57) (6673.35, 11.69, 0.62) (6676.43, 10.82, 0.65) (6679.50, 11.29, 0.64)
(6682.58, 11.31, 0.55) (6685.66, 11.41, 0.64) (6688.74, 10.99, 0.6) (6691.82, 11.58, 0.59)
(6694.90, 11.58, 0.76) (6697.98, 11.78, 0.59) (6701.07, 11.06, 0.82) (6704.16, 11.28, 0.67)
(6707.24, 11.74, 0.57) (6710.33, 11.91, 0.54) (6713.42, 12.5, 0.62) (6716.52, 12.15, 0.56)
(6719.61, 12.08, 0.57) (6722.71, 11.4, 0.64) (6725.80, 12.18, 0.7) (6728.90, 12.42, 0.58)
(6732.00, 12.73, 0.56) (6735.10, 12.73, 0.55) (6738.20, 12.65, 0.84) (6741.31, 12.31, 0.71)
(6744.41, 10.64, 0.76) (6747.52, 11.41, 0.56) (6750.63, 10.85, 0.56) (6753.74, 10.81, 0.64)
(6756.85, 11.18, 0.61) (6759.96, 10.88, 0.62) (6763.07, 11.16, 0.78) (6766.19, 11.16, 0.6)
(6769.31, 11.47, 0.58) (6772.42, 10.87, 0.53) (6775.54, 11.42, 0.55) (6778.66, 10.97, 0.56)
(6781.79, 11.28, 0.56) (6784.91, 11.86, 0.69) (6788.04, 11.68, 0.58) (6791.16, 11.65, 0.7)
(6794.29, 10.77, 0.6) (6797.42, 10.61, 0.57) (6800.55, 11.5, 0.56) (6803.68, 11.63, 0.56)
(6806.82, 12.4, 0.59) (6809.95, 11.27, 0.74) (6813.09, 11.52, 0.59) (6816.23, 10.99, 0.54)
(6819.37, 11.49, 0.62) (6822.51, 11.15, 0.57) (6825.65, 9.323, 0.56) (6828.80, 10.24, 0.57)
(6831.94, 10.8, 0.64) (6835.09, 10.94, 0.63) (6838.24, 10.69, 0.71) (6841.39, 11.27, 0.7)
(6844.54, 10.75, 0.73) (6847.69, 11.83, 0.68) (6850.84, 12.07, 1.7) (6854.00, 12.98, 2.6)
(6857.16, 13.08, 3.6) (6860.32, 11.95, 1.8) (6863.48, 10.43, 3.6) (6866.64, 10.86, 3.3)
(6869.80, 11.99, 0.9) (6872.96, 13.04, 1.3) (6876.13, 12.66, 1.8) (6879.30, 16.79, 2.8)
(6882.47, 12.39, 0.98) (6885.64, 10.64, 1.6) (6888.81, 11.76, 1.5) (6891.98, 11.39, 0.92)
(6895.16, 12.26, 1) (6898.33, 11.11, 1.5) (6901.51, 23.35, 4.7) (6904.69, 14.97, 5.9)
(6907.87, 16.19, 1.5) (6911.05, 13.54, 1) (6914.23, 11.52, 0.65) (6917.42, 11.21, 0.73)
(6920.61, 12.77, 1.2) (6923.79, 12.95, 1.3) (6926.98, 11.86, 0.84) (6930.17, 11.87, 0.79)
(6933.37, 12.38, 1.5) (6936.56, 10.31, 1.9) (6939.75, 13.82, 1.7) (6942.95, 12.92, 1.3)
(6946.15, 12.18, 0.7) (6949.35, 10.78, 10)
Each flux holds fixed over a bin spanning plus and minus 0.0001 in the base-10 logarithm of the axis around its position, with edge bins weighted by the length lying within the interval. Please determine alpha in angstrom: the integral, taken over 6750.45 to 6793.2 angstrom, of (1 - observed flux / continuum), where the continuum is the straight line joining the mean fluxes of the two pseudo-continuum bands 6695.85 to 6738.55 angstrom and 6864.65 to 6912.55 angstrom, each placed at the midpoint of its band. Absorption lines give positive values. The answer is 4.3 angstrom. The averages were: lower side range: 12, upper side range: 13.5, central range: 11.2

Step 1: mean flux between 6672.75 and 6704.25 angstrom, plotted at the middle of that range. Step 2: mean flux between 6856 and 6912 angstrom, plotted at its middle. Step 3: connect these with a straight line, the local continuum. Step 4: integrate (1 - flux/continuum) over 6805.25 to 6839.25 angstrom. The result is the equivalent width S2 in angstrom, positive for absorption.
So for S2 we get 4.4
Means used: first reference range 11.3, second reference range 13.2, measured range 11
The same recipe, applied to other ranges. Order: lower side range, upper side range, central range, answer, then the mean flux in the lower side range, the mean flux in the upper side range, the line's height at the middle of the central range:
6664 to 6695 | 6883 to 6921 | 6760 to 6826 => 5.77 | 11.3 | 13.4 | 12.4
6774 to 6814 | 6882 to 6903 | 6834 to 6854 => 1.56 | 11.4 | 13.3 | 12.4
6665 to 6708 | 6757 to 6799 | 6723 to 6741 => -1.91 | 11.3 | 11.2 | 11.3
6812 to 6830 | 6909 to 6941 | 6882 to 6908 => -4.08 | 10.8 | 12.3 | 11.8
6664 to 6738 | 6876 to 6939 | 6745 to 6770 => 2.08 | 11.7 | 13.1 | 12.1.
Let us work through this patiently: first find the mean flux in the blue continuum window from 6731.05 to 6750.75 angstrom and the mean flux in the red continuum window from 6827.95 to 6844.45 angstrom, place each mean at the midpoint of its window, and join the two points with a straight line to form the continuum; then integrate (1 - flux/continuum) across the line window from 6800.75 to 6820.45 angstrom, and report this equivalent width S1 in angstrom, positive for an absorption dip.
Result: -0.76 angstrom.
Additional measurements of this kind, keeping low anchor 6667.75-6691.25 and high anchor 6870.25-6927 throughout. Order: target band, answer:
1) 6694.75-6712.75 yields -0.3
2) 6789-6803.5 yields 1.3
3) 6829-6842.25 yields 2.0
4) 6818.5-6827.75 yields 1.5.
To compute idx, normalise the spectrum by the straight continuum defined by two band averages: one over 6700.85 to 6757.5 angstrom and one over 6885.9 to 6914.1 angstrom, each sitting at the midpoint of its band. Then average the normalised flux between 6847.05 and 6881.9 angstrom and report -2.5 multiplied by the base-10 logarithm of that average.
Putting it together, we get 0.09 mag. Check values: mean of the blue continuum 11.8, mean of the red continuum 14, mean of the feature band 12.5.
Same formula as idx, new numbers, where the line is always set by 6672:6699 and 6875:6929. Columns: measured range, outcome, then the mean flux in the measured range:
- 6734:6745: -0.03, 12.2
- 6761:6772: 0.08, 11.2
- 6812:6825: 0.13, 11.1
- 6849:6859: 0.02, 12.7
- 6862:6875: 0.13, 11.6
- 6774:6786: 0.08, 11.4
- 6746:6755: 0.09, 11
